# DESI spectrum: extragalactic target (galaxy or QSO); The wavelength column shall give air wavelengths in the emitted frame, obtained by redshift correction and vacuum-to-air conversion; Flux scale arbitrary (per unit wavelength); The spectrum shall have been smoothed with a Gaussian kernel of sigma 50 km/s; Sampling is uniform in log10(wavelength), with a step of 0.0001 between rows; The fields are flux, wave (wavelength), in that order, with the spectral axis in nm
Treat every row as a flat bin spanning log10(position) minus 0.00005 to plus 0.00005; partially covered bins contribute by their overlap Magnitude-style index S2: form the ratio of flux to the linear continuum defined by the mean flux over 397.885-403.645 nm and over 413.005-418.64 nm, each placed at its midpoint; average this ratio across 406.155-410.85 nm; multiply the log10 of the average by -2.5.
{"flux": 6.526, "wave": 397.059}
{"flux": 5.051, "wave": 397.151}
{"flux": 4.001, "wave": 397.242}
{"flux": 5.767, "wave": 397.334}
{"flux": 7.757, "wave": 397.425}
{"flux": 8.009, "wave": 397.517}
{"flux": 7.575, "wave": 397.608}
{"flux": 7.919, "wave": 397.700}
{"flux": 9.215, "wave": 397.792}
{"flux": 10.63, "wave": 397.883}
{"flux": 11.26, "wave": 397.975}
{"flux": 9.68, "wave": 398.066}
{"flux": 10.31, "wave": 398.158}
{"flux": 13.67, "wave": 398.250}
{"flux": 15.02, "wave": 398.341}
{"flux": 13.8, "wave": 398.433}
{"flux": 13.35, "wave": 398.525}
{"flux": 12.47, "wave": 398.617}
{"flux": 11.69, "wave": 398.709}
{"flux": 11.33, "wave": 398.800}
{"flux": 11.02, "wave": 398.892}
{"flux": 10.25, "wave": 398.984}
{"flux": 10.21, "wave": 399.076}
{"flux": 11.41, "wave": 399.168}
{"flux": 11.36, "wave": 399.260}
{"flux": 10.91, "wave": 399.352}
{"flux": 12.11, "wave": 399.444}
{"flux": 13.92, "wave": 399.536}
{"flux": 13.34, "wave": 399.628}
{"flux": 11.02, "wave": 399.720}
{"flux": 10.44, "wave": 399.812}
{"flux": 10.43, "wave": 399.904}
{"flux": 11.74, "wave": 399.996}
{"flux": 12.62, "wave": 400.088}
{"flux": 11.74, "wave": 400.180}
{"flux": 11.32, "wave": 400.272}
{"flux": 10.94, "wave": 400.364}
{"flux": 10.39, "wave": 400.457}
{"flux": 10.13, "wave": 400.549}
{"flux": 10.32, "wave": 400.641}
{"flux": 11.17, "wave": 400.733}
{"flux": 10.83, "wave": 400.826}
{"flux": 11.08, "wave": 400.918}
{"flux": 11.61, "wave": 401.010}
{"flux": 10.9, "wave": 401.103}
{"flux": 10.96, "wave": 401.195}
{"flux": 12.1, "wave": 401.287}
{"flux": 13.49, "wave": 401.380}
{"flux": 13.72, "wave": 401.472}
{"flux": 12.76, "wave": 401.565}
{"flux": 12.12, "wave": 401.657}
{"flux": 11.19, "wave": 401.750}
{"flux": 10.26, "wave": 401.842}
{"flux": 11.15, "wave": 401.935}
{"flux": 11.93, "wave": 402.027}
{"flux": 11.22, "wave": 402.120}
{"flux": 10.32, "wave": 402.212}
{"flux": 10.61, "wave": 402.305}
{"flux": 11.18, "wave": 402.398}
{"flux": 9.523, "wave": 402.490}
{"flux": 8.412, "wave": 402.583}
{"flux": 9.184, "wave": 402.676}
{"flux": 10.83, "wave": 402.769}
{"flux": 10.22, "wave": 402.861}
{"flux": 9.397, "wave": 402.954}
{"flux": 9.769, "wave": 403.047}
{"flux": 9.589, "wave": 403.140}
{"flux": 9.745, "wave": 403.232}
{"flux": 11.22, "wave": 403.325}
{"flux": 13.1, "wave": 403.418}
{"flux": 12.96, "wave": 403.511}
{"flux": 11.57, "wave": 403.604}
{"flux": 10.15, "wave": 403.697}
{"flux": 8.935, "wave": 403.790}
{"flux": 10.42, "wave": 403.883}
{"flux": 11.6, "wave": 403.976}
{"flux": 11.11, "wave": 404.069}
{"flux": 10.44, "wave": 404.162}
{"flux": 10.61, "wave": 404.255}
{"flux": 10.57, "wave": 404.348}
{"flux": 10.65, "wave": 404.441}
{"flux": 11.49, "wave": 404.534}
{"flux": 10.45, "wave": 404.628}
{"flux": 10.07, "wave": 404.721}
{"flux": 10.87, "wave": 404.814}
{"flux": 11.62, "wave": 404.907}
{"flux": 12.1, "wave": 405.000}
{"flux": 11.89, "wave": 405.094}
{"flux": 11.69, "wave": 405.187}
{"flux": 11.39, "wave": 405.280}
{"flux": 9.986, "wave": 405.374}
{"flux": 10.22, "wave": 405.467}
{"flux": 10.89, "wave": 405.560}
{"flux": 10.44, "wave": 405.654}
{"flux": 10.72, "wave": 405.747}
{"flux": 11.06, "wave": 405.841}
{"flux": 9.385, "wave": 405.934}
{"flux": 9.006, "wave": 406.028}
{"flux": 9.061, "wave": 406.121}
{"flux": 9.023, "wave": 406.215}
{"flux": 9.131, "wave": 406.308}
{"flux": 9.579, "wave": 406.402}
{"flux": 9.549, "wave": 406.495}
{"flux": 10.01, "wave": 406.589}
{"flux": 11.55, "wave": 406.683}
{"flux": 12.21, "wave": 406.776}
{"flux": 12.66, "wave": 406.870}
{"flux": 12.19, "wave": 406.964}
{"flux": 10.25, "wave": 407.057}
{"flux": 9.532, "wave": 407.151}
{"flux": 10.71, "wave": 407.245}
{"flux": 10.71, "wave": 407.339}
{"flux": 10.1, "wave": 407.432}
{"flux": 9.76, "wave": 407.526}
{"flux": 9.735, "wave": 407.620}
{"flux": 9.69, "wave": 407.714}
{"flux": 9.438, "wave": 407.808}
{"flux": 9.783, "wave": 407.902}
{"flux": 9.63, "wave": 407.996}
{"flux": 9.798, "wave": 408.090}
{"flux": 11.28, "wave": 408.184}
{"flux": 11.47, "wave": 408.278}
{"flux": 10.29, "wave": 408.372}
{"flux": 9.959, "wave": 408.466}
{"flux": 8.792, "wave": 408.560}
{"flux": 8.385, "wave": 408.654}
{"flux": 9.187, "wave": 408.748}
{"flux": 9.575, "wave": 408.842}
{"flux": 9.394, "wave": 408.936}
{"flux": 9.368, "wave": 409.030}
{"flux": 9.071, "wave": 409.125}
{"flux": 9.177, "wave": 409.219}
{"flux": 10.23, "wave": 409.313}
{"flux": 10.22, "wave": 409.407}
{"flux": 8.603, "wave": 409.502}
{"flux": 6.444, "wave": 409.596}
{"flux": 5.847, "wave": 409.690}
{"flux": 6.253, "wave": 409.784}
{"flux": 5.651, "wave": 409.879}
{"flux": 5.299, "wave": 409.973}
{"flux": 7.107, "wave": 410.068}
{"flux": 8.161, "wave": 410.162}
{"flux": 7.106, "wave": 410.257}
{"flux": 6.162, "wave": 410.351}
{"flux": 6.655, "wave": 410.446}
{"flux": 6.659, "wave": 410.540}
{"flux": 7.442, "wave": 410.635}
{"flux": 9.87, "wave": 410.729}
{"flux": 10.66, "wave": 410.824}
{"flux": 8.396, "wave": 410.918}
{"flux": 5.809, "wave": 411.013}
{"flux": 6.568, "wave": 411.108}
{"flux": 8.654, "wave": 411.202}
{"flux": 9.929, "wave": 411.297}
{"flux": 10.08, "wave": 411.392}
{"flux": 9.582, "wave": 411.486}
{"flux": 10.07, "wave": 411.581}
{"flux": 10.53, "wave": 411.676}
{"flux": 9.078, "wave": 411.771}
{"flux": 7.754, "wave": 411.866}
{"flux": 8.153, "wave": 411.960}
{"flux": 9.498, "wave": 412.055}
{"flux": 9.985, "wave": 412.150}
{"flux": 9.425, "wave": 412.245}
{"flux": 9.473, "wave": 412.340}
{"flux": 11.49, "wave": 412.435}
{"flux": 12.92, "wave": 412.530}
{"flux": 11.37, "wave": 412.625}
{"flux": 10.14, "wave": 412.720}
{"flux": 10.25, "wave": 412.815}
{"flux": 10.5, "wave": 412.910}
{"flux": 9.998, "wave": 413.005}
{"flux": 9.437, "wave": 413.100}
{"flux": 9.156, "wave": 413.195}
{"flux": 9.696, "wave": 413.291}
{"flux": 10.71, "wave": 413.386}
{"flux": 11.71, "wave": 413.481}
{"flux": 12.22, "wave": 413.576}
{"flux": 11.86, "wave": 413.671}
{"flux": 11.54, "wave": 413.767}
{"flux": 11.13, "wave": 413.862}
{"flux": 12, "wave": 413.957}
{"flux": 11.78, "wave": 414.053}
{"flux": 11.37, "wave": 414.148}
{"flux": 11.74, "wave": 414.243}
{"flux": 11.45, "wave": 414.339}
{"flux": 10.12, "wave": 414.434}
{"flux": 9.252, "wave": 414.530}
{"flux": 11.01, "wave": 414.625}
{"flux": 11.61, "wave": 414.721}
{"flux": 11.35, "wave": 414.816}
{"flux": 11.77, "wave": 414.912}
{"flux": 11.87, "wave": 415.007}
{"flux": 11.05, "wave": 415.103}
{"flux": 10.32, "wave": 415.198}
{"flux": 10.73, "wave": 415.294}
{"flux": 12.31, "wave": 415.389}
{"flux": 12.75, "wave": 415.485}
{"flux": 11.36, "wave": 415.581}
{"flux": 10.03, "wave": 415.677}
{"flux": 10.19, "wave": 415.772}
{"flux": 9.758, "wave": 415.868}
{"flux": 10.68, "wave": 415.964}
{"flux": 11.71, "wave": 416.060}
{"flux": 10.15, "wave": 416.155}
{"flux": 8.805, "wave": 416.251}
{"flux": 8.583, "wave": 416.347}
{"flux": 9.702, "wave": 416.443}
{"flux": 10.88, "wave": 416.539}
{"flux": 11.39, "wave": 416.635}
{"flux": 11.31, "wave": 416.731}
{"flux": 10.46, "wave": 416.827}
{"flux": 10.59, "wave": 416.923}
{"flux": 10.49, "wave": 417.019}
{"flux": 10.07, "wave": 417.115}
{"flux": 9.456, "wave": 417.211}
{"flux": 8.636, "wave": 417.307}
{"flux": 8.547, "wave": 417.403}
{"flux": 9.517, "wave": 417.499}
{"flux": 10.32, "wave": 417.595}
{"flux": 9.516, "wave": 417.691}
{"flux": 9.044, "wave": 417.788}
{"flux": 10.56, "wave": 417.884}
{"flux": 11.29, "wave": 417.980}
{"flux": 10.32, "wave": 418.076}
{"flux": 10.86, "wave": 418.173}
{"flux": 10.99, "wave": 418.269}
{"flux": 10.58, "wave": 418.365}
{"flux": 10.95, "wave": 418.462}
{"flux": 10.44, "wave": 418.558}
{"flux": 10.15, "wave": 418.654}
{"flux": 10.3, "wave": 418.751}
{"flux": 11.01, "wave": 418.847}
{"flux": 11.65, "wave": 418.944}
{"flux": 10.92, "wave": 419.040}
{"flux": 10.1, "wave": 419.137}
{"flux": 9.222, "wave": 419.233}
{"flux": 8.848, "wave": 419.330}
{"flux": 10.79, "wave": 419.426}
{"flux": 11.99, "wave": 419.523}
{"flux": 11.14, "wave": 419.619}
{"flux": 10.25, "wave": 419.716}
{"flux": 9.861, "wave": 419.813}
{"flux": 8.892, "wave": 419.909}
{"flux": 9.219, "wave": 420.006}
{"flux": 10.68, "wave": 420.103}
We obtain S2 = 0.19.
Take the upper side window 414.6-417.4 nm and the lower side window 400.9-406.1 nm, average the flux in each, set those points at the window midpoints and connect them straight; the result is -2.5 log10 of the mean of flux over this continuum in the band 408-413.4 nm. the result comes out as 0.192 mag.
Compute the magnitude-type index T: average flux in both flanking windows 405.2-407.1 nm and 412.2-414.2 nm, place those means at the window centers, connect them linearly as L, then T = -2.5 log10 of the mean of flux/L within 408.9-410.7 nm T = 0.36 mag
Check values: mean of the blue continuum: 10.4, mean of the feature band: 7.63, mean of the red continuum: 10.9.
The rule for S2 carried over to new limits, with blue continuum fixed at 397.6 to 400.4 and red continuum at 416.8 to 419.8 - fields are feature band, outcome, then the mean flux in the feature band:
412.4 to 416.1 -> -0.05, 11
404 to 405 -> 0.02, 10.9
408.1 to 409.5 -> 0.12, 9.71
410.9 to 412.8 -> 0.13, 9.48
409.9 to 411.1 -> 0.41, 7.37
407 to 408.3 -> 0.08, 10.1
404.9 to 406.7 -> 0.07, 10.4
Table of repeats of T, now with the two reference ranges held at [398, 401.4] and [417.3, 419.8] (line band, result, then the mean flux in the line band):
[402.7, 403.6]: 0.06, 10.8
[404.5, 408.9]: 0.08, 10.3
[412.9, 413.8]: 0.00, 10.7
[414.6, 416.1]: -0.06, 11.2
